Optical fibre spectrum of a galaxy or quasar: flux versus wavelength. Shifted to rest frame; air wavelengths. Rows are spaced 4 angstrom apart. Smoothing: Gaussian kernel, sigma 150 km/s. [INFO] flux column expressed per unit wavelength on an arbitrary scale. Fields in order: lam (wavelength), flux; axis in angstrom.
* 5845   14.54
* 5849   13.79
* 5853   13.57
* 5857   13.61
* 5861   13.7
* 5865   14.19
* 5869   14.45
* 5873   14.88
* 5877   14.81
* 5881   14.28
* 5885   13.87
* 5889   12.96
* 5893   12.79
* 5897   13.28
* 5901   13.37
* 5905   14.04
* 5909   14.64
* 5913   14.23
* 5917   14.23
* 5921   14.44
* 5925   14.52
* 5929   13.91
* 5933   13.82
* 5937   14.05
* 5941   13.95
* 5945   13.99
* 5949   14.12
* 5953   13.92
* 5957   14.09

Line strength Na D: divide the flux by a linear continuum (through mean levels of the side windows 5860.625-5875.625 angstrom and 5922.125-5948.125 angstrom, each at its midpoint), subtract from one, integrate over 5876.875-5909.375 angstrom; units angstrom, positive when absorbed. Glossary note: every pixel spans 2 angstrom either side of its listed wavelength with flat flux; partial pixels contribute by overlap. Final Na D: 1.3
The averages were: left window 14.4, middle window 13.7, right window 14.1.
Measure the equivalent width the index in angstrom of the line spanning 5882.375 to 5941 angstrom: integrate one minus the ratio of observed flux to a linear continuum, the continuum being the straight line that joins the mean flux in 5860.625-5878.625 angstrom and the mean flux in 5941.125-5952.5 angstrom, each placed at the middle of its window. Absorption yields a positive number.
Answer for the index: 1.41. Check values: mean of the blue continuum 14.5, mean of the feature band 13.9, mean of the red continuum 14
